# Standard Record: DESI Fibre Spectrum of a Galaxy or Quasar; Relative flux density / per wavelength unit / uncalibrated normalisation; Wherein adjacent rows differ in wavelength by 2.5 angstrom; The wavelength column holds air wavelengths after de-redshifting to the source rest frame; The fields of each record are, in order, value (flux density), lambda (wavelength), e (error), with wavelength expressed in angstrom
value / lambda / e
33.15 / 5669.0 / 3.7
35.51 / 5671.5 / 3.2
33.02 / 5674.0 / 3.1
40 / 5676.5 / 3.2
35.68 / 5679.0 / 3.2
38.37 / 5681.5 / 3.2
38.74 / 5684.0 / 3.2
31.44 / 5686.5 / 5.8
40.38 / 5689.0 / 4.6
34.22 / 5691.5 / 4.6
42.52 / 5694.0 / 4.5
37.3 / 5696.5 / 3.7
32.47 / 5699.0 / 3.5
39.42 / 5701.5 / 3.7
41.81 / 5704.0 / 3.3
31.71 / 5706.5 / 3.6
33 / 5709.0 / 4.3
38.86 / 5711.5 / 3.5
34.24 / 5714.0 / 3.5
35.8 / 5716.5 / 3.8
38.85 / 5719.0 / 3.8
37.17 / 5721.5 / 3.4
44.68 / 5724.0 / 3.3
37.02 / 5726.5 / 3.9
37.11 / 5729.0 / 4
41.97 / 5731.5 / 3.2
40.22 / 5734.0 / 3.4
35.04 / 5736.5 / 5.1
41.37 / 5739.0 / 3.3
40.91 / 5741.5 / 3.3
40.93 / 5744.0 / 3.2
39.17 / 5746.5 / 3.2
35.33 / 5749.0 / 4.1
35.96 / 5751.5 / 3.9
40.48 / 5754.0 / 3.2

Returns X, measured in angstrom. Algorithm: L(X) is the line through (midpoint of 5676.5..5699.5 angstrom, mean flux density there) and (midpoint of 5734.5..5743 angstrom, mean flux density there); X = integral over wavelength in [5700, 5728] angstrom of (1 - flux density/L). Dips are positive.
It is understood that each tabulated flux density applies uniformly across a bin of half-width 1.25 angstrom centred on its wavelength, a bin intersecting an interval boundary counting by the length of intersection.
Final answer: 0.6 angstrom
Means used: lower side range 37.1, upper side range 39.3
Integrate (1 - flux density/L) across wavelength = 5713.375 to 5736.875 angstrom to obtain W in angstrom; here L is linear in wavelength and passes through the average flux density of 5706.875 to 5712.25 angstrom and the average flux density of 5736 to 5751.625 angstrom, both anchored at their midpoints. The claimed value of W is -1.1 angstrom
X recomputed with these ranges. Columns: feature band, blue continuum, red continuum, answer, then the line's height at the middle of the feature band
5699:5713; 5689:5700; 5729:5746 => 0.5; 37.9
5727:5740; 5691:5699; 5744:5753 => -0.5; 37.5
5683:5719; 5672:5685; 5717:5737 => 1.3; 38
